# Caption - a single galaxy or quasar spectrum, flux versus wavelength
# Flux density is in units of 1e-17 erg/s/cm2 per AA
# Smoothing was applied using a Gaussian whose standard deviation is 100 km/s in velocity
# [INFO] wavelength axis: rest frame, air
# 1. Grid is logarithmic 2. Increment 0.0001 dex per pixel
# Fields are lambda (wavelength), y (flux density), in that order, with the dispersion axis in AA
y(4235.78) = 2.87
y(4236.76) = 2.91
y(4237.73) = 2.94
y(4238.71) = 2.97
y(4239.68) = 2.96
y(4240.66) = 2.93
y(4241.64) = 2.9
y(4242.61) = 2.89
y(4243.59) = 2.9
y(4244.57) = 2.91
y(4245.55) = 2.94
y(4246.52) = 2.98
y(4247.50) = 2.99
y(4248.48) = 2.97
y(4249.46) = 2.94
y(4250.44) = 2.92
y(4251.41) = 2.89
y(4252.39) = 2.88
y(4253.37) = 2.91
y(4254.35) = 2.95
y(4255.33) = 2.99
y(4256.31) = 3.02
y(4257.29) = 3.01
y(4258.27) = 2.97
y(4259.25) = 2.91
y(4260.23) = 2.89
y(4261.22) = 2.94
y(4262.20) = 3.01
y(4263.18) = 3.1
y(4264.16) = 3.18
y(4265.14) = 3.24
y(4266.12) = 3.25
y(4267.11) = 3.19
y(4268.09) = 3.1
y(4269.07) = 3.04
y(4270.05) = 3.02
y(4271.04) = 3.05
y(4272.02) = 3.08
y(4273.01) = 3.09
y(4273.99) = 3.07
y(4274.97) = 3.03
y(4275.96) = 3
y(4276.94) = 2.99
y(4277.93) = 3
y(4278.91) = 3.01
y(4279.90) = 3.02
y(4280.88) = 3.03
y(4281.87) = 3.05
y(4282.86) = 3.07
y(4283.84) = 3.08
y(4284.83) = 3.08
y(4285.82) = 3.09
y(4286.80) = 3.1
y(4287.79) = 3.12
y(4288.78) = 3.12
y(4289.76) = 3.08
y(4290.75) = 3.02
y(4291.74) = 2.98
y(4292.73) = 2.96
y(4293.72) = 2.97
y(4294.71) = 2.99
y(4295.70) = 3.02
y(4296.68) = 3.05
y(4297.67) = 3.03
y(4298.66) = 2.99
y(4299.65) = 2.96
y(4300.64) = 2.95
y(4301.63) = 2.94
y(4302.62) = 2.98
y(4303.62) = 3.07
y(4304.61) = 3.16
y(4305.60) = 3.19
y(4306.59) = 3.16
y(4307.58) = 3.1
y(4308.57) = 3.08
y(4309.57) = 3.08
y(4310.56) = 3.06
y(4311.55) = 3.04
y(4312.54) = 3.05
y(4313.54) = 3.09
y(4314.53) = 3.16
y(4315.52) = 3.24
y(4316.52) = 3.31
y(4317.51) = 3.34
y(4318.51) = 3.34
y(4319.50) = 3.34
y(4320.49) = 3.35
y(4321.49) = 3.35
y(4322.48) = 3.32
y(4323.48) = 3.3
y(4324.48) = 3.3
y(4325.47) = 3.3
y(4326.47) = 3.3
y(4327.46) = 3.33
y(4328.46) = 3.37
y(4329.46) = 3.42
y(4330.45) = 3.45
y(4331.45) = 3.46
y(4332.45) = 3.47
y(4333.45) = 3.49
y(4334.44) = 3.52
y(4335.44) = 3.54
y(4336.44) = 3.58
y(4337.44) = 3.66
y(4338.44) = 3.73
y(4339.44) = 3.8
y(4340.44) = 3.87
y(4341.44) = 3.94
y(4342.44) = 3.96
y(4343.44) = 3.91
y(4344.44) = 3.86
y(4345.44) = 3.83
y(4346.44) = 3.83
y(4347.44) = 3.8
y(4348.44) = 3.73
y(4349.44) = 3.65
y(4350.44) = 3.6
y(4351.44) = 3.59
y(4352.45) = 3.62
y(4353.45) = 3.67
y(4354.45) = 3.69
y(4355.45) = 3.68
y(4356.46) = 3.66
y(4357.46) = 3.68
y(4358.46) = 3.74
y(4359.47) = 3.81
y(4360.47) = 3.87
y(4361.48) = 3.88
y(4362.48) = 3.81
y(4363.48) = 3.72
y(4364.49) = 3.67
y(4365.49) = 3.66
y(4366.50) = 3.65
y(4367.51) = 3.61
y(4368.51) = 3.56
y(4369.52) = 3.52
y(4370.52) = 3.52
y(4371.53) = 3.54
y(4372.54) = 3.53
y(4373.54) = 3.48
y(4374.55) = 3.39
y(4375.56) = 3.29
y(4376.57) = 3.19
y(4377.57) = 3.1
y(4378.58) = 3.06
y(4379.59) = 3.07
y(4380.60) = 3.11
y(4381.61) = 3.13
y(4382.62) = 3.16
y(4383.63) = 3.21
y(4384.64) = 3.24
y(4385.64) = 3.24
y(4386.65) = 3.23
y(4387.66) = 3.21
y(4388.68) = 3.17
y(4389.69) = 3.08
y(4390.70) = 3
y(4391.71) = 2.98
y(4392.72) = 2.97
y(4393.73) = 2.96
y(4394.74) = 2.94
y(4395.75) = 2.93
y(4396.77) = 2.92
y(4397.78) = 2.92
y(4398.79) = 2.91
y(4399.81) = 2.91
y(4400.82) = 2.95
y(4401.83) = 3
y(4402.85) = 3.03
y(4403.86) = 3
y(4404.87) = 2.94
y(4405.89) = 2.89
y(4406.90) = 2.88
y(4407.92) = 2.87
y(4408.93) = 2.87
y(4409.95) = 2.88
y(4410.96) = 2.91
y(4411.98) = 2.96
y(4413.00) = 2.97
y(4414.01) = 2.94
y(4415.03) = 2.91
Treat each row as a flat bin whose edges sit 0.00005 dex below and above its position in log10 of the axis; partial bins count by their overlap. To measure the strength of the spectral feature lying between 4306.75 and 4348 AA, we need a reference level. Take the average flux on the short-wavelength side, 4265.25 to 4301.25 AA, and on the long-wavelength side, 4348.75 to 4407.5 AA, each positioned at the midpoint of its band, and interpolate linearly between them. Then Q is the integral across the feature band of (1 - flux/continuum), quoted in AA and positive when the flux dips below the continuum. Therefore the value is -3.49 AA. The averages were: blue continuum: 3.05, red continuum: 3.32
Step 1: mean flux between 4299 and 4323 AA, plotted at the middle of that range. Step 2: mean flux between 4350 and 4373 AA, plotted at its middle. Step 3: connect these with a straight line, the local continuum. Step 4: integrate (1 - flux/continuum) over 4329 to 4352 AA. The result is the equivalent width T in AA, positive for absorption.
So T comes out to -1.5 AA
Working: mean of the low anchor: 3.15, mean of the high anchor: 3.66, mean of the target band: 3.68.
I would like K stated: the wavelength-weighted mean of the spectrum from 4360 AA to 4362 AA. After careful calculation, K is 3.87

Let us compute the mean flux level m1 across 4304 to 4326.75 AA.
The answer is 3.21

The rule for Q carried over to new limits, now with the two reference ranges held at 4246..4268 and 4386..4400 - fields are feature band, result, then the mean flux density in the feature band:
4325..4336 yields -1.5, 3.42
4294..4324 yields -1.2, 3.13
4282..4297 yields -0.2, 3.05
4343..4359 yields -3.8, 3.72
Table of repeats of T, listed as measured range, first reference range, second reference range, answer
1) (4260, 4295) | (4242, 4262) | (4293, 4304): -1.0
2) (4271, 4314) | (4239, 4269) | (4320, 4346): 2.8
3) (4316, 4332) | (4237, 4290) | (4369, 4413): -1.6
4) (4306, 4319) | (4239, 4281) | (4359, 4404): -0.2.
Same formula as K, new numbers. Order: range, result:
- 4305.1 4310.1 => 3.12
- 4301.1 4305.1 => 3.03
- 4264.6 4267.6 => 3.22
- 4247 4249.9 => 2.96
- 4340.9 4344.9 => 3.92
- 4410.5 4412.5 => 2.92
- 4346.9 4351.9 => 3.68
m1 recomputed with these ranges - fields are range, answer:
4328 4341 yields 3.57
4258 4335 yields 3.13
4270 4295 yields 3.04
